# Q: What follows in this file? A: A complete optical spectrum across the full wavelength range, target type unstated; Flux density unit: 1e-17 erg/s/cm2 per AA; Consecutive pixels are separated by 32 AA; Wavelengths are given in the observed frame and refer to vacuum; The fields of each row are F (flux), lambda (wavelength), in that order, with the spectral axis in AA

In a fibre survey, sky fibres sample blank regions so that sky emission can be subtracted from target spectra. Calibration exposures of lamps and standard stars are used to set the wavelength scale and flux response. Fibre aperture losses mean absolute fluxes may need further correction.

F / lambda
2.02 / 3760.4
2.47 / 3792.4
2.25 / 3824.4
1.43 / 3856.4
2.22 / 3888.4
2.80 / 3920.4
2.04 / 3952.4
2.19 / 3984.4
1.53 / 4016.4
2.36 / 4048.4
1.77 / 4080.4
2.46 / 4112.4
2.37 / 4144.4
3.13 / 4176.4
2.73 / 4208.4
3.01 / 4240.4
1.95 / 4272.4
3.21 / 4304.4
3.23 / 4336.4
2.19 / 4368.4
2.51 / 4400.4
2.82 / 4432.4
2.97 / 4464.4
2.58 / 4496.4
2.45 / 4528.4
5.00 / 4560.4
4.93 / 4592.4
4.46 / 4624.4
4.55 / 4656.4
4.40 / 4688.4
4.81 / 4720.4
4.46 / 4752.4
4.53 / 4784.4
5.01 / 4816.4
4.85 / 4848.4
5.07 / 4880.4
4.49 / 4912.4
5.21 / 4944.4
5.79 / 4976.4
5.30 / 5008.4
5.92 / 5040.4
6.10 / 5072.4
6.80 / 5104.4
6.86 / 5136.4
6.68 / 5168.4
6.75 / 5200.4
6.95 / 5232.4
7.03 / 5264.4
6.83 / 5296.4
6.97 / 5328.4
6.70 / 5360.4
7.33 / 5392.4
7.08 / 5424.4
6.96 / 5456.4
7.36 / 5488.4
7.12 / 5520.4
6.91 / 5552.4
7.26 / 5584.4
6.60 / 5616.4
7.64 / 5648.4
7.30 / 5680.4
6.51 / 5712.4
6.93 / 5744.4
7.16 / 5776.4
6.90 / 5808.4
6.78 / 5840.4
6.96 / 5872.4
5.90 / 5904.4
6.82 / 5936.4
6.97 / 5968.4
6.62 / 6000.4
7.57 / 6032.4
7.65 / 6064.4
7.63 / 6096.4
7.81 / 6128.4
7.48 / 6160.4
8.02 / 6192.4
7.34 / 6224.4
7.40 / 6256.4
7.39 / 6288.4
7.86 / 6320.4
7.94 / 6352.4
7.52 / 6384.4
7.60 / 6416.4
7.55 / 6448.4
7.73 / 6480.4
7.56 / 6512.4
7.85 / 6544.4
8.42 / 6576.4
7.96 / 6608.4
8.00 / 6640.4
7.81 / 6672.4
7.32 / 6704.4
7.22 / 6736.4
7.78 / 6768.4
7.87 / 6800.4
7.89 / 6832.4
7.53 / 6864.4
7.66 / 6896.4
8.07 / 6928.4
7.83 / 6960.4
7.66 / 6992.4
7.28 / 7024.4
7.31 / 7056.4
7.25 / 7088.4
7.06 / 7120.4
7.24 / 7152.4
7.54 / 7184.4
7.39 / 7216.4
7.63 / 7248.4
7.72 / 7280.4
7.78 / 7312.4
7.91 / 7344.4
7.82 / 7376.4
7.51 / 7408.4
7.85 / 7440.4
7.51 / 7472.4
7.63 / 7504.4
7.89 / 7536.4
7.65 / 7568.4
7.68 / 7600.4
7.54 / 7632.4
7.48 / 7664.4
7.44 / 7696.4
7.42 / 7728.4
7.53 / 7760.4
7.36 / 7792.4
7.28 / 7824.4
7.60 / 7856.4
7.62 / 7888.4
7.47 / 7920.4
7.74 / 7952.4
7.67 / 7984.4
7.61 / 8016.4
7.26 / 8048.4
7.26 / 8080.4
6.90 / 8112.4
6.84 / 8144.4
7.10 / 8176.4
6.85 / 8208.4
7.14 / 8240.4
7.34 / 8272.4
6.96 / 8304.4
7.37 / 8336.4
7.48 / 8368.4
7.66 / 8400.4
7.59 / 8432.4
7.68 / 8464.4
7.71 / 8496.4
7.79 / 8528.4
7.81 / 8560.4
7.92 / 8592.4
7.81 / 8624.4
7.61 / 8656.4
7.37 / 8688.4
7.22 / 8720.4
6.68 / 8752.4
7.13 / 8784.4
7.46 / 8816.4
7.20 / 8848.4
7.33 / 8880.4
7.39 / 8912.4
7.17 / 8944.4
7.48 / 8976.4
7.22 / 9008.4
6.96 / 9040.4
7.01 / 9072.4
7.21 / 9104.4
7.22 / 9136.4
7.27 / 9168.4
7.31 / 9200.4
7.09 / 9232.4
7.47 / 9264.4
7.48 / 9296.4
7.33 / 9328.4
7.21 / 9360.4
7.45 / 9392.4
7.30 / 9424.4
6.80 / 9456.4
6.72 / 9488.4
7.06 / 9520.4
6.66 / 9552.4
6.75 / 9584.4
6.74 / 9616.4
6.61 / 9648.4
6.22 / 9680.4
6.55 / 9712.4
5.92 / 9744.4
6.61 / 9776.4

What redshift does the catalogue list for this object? 0.141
